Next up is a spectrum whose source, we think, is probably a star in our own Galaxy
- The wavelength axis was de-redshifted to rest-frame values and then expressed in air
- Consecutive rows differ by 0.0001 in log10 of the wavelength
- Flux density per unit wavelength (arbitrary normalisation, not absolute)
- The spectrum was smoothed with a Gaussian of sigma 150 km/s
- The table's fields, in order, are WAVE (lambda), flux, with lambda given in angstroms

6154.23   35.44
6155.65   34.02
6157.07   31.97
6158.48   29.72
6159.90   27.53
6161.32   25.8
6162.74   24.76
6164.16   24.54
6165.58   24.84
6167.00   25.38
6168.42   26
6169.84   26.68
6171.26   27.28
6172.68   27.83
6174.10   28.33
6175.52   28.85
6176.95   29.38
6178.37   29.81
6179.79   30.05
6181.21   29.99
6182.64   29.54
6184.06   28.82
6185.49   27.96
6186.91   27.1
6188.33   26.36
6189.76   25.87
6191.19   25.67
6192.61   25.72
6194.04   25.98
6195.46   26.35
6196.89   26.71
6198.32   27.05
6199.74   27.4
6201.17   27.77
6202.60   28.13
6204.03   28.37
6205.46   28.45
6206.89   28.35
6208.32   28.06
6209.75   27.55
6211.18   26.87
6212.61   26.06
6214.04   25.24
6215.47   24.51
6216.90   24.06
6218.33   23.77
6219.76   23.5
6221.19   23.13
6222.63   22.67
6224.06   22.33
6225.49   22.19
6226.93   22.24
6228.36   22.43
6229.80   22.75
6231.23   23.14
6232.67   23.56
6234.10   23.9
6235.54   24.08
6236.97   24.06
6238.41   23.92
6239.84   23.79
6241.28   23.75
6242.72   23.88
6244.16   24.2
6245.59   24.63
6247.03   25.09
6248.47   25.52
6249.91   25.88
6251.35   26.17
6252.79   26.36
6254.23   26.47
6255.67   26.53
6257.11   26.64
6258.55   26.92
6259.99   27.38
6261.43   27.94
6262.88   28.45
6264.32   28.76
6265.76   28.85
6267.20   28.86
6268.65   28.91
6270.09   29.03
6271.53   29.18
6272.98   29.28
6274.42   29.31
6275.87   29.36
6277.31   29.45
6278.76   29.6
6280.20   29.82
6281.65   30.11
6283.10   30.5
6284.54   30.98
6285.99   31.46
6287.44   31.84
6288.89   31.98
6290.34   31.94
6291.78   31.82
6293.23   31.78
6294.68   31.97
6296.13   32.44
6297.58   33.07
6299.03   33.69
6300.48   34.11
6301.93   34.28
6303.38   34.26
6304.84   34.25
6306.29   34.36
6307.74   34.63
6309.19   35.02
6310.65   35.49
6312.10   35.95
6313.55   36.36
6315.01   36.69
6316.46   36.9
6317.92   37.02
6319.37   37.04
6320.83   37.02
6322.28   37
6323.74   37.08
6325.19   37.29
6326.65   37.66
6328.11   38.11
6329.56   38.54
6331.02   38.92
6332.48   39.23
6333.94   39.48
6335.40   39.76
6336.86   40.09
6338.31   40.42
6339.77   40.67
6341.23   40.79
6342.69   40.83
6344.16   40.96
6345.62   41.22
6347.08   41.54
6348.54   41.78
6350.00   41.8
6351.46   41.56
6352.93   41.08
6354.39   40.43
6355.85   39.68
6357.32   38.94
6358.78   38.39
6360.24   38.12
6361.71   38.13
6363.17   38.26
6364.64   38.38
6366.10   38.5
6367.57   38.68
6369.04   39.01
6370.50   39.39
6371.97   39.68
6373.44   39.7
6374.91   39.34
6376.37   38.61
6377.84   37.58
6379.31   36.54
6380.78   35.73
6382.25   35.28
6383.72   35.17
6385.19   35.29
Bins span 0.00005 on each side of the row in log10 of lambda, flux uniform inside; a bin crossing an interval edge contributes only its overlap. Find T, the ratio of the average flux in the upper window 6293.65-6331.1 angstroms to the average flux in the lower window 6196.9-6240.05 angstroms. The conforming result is 1.42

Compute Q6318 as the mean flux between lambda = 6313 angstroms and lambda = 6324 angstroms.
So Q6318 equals 36.9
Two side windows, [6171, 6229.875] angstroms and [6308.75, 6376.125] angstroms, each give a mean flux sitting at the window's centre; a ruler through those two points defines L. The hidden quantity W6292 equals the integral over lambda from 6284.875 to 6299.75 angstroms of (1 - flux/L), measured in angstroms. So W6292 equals 1.01 angstroms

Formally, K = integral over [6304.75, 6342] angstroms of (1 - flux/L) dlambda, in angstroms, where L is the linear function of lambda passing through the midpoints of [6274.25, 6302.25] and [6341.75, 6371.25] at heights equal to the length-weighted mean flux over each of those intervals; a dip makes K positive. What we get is -1.9 angstroms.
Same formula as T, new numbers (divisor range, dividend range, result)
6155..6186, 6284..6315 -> 1.19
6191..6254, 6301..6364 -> 1.52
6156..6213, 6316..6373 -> 1.43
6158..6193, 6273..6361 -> 1.32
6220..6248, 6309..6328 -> 1.56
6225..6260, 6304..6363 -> 1.57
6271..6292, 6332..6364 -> 1.32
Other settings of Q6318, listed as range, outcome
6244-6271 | 27.1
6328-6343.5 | 39.8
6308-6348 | 38.4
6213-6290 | 26.4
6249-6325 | 31.6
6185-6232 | 25.6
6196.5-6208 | 27.8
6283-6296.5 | 31.7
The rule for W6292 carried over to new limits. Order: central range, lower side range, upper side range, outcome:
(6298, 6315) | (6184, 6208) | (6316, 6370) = 0.7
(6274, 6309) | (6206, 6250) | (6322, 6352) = 1.4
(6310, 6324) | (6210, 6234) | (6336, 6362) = -0.2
